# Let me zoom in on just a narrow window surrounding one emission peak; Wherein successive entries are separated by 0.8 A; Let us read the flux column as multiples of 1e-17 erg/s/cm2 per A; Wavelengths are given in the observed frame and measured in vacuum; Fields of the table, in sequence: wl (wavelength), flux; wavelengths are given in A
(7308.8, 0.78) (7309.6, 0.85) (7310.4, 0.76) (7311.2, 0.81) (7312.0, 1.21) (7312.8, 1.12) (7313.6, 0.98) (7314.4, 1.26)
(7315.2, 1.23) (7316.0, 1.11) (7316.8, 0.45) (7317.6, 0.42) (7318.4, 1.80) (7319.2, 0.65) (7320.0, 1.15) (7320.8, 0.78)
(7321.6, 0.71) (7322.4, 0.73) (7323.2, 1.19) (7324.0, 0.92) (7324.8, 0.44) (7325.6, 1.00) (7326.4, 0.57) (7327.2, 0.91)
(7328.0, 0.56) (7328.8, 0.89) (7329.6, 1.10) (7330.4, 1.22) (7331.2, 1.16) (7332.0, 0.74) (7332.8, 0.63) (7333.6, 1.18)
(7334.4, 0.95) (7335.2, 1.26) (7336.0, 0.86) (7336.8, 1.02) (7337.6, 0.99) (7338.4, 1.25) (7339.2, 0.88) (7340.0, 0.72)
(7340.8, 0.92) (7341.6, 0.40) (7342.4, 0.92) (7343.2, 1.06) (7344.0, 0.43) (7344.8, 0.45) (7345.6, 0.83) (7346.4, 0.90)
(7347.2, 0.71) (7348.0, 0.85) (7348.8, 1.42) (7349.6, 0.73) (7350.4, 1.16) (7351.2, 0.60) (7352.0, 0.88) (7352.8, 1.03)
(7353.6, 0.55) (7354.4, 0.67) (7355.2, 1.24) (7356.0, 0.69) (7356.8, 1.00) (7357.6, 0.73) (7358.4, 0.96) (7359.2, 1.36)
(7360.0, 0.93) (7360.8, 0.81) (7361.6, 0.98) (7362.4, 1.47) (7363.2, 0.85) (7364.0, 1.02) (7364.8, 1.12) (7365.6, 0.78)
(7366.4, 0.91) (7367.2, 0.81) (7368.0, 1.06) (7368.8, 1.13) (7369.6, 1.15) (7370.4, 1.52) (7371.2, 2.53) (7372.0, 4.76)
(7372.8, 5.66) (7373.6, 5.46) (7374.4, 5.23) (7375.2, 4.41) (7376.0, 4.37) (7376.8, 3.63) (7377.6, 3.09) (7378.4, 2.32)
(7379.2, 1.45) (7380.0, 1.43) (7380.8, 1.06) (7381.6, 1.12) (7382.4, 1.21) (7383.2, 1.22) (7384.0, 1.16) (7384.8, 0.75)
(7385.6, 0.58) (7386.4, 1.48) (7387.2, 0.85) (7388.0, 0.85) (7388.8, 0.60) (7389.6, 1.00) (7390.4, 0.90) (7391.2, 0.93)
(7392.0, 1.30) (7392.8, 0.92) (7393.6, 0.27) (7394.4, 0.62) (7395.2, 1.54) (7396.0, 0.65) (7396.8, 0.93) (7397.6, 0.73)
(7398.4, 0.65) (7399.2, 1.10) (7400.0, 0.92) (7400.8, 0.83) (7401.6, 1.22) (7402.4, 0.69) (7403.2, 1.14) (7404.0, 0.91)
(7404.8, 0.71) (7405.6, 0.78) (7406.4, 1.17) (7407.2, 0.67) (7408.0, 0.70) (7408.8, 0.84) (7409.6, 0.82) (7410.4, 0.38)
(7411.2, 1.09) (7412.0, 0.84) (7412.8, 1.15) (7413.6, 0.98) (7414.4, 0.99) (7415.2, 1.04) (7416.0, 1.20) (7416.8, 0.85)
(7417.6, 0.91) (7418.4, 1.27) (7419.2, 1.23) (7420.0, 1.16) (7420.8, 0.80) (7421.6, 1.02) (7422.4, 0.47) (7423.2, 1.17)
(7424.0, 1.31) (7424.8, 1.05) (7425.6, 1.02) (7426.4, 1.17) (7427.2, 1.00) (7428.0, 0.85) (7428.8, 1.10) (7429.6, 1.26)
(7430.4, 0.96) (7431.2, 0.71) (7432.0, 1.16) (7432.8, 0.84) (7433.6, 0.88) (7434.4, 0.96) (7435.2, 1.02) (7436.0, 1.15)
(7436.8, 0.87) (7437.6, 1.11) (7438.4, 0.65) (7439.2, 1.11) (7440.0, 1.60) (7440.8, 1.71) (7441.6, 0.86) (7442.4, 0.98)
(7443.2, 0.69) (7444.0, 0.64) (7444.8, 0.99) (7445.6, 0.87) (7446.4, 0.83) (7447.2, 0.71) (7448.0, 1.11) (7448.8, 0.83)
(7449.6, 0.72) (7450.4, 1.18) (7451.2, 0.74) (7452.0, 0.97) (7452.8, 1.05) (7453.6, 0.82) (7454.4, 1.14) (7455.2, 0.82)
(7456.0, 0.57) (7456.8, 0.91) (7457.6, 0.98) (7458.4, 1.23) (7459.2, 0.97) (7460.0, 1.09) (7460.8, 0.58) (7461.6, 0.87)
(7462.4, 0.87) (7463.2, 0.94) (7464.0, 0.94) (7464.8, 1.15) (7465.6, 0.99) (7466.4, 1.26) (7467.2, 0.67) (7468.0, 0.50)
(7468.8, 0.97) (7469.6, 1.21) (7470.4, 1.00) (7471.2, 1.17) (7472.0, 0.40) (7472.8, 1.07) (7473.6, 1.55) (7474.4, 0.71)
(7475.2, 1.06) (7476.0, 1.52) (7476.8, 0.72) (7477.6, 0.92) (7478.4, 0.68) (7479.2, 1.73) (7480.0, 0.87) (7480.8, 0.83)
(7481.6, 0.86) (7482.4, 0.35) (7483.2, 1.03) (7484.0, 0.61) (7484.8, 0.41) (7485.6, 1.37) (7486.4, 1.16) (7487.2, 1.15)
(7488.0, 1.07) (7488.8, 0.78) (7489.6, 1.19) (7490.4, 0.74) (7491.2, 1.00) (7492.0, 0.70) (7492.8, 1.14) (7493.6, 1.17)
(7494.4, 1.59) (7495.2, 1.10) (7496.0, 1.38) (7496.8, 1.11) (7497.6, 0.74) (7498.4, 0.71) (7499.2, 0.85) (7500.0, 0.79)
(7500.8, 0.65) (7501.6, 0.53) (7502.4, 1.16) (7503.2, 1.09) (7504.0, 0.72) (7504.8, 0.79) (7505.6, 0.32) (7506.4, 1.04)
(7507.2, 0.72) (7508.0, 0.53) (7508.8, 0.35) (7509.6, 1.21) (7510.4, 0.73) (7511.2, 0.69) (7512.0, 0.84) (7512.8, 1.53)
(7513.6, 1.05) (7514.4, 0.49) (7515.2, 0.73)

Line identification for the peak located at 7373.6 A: [O III]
